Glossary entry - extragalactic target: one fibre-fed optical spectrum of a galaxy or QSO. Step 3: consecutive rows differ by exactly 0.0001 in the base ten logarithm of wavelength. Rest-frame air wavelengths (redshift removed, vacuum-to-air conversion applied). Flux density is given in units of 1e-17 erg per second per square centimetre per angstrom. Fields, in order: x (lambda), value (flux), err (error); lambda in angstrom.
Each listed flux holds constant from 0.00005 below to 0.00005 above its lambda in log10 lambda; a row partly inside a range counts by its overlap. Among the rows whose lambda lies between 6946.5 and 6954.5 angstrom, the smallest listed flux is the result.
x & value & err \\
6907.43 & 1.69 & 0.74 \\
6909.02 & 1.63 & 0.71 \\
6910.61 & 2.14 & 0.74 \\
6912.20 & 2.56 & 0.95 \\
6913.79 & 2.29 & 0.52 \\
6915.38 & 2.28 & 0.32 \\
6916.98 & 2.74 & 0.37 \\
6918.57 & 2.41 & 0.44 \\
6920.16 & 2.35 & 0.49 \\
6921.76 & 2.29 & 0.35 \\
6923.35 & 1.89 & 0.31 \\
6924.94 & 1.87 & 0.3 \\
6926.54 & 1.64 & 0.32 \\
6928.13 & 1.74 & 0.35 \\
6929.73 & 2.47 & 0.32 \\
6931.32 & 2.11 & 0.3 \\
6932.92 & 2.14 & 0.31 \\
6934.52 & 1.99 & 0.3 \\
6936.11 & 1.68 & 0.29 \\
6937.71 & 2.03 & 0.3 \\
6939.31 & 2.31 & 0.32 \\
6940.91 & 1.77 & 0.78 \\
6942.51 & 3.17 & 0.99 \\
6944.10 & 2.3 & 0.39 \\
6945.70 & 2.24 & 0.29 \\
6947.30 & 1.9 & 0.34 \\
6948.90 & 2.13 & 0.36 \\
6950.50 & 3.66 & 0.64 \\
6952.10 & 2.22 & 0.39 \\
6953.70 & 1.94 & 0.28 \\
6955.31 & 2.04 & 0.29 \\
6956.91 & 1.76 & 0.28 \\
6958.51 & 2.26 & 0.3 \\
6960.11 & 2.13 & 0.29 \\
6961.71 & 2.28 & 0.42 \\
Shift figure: 1.9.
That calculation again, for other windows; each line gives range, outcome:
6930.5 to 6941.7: 1.68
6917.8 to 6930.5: 1.64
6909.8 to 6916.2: 2.14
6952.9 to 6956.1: 1.94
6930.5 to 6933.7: 2.11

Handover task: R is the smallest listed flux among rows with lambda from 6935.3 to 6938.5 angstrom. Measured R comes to 1.68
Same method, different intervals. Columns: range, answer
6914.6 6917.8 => 2.28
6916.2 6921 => 2.35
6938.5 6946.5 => 1.77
